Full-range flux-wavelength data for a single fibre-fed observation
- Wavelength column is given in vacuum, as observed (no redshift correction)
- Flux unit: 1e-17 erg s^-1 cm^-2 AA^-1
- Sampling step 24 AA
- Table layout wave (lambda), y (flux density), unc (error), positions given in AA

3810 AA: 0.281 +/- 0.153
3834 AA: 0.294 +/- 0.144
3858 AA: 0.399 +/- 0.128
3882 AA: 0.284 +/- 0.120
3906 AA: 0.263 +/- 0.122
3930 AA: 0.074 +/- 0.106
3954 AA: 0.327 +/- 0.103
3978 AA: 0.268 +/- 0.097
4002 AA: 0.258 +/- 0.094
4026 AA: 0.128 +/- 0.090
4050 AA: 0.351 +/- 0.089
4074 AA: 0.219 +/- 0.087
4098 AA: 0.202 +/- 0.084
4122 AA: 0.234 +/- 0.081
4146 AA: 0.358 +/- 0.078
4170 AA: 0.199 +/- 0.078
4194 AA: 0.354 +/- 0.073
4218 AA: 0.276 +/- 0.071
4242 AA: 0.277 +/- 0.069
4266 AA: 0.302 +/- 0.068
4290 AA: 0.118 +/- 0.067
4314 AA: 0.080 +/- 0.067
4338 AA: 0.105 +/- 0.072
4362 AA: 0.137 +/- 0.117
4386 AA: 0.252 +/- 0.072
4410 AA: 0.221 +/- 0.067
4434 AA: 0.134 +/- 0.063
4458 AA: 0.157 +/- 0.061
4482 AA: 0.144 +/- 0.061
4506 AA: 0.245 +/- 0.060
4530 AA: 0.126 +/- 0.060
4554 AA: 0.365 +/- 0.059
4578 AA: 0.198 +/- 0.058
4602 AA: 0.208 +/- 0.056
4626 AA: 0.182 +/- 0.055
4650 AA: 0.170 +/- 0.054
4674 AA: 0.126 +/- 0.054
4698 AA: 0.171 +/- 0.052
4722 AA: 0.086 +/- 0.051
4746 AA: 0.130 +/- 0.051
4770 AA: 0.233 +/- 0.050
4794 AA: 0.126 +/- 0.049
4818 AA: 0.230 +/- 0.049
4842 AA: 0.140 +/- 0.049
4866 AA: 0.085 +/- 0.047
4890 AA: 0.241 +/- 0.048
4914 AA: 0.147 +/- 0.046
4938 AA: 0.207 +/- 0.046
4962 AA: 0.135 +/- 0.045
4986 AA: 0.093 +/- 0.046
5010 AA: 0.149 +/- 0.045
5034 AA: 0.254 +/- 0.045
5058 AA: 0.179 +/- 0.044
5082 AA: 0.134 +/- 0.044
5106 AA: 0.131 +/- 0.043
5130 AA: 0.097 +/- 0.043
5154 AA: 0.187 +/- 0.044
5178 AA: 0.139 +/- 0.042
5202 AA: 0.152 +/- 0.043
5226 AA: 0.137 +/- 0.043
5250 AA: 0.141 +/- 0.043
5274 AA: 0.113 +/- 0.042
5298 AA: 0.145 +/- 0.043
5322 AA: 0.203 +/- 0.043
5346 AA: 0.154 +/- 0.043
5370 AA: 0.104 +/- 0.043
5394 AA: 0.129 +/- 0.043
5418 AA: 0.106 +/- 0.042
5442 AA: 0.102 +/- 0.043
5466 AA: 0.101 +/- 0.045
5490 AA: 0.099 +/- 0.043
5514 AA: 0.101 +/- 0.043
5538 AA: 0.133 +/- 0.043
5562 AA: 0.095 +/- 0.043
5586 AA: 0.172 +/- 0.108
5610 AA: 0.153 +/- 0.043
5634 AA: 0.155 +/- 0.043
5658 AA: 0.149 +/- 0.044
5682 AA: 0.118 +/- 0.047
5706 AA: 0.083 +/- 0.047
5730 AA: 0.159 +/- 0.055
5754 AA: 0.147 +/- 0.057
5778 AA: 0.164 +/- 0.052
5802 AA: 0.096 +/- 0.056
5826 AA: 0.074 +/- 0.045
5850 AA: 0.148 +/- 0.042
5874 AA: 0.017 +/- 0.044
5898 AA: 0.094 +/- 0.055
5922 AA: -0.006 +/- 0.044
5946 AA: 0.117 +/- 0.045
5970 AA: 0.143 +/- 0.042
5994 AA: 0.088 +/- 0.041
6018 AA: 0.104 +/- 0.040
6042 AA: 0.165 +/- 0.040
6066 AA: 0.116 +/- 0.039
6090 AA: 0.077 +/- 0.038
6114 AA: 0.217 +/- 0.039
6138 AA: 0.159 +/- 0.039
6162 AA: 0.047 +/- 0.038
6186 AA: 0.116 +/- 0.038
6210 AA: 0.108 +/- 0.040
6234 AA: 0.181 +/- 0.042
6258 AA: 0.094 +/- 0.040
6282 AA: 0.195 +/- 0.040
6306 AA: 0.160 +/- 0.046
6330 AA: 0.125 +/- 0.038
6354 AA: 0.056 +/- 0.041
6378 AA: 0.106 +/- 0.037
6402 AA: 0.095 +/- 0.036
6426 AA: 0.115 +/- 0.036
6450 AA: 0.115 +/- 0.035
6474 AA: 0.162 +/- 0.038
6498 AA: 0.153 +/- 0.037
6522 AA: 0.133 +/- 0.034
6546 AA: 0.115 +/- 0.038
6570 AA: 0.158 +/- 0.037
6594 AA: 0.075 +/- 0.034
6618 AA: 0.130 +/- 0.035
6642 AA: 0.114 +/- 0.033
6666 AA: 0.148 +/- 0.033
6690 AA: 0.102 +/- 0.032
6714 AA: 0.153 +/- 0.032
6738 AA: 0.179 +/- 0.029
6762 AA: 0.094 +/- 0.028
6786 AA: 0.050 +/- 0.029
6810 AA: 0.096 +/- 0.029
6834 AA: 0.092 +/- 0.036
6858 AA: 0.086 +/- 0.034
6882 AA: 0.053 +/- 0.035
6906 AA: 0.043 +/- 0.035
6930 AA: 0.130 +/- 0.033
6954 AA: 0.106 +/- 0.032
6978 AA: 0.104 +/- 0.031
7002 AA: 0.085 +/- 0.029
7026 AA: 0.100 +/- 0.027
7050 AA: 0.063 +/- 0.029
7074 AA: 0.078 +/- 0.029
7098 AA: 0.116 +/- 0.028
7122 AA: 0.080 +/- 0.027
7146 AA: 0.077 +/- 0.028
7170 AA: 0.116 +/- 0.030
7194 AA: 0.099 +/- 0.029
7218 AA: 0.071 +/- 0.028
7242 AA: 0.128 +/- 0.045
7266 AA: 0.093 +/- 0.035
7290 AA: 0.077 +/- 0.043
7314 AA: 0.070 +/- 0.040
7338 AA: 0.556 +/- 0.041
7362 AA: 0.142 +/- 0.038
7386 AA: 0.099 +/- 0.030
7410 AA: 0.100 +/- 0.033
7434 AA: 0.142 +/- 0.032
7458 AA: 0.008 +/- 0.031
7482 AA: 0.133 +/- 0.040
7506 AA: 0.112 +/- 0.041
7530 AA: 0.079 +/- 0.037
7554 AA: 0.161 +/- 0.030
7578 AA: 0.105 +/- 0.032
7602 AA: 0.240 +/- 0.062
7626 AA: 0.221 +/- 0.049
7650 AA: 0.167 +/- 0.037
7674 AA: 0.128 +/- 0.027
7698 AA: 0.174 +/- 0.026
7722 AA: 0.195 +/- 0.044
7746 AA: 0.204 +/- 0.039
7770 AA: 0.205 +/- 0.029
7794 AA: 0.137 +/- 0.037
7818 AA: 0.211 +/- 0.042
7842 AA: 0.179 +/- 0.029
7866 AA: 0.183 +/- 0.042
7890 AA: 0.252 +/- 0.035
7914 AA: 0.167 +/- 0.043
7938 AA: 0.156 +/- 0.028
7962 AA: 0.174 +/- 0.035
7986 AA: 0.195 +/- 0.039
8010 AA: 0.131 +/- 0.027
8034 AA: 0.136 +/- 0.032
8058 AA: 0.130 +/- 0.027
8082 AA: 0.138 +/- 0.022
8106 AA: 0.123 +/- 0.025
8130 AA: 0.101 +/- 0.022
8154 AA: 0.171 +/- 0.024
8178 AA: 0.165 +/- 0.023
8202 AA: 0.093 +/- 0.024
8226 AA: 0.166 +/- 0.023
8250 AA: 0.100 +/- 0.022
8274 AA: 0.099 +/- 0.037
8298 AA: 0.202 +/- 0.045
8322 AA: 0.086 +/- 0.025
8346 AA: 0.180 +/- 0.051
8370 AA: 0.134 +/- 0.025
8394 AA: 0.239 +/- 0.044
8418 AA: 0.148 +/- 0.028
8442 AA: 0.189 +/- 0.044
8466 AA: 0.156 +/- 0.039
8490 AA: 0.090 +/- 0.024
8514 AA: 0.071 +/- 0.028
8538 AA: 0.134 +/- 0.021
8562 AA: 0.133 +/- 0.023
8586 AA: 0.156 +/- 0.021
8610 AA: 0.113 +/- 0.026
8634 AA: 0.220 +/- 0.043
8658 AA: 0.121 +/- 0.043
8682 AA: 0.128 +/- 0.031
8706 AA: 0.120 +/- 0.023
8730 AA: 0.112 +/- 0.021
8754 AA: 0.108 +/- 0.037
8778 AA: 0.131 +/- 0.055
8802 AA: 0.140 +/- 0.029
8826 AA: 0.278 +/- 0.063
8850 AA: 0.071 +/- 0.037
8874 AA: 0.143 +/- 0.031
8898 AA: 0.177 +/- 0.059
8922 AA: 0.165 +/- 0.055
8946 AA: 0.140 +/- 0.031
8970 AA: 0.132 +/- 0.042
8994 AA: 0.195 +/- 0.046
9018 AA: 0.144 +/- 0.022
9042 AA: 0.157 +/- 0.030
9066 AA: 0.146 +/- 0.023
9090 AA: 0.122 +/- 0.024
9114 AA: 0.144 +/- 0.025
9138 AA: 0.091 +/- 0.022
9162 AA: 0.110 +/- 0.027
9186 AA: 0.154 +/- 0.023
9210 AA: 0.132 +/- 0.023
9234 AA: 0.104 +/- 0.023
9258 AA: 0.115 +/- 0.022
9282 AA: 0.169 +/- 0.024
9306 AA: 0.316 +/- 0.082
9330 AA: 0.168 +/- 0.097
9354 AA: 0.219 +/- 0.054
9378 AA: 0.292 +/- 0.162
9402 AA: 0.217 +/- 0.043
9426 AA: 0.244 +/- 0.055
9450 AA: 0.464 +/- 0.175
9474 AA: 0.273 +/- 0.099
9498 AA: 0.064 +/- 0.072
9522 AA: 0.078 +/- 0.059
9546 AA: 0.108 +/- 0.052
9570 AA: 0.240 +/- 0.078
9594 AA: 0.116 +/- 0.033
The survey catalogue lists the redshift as 0.97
